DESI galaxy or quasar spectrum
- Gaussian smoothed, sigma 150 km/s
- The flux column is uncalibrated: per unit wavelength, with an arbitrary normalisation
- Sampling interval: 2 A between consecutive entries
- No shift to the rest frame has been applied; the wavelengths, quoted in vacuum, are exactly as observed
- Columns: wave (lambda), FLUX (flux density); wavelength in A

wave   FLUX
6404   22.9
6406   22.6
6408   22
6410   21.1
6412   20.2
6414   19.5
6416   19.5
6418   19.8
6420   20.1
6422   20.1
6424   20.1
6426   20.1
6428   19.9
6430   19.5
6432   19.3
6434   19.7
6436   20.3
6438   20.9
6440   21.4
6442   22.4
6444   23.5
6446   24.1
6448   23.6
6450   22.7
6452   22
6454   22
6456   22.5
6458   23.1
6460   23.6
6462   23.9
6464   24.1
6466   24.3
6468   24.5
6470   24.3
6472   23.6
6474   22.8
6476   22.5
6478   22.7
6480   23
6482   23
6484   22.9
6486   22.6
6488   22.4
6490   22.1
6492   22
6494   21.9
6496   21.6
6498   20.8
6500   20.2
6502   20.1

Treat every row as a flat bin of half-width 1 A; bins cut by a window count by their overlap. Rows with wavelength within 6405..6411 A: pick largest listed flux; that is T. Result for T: 22.6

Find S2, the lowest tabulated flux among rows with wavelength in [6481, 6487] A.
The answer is 22.6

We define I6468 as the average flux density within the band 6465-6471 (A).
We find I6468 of 24.4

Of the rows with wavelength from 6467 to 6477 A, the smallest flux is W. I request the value 22.5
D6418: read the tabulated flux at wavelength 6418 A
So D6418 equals 19.8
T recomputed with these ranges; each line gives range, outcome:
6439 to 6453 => 24.1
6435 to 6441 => 21.4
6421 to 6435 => 20.1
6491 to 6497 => 22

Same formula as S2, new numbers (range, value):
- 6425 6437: 19.3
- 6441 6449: 22.4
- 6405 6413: 20.2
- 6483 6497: 21.6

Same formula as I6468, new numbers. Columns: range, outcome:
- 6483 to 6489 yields 22.6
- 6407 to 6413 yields 21.1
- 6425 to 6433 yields 19.7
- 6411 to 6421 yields 19.8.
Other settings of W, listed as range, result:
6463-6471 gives 24.1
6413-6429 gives 19.5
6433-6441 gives 19.7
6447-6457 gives 22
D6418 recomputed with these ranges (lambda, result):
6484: 22.9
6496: 21.6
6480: 23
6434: 19.7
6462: 23.9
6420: 20.1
